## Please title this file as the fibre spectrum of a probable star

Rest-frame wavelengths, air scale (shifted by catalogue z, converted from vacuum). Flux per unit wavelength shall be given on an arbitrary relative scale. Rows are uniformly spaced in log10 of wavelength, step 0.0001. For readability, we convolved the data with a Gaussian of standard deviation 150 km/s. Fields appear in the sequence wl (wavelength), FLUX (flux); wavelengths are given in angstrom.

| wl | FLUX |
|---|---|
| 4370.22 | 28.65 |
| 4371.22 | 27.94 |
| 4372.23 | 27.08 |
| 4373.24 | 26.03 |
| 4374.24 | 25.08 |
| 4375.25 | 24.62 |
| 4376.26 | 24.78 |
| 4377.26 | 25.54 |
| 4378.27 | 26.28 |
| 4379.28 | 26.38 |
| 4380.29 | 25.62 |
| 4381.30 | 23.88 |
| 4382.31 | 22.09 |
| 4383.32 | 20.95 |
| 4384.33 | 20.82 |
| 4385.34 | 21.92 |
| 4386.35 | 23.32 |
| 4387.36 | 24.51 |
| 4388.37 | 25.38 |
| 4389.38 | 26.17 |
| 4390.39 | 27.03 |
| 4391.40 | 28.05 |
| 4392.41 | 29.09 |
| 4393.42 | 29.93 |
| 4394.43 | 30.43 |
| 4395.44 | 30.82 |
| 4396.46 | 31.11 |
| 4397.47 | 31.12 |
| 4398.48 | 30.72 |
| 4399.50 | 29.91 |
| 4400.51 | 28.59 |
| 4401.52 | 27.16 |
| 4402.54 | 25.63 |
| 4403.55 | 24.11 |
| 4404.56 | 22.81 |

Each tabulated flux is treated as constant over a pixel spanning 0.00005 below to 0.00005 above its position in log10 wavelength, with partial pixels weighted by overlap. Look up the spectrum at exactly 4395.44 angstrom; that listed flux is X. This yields 30.82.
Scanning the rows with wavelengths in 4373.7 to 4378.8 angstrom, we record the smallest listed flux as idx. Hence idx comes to 24.62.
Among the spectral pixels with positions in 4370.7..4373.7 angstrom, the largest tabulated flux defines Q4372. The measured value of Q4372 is 27.94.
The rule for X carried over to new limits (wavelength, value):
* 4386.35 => 23.32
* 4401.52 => 27.16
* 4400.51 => 28.59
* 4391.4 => 28.05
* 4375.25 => 24.62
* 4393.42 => 29.93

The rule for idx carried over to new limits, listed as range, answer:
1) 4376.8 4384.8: 20.82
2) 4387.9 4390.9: 25.38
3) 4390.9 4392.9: 28.05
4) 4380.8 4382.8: 22.09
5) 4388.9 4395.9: 26.17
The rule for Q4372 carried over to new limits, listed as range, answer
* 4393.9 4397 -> 31.11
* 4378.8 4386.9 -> 26.38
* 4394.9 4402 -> 31.12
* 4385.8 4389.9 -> 26.17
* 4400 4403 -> 28.59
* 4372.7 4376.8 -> 26.03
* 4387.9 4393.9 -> 29.93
